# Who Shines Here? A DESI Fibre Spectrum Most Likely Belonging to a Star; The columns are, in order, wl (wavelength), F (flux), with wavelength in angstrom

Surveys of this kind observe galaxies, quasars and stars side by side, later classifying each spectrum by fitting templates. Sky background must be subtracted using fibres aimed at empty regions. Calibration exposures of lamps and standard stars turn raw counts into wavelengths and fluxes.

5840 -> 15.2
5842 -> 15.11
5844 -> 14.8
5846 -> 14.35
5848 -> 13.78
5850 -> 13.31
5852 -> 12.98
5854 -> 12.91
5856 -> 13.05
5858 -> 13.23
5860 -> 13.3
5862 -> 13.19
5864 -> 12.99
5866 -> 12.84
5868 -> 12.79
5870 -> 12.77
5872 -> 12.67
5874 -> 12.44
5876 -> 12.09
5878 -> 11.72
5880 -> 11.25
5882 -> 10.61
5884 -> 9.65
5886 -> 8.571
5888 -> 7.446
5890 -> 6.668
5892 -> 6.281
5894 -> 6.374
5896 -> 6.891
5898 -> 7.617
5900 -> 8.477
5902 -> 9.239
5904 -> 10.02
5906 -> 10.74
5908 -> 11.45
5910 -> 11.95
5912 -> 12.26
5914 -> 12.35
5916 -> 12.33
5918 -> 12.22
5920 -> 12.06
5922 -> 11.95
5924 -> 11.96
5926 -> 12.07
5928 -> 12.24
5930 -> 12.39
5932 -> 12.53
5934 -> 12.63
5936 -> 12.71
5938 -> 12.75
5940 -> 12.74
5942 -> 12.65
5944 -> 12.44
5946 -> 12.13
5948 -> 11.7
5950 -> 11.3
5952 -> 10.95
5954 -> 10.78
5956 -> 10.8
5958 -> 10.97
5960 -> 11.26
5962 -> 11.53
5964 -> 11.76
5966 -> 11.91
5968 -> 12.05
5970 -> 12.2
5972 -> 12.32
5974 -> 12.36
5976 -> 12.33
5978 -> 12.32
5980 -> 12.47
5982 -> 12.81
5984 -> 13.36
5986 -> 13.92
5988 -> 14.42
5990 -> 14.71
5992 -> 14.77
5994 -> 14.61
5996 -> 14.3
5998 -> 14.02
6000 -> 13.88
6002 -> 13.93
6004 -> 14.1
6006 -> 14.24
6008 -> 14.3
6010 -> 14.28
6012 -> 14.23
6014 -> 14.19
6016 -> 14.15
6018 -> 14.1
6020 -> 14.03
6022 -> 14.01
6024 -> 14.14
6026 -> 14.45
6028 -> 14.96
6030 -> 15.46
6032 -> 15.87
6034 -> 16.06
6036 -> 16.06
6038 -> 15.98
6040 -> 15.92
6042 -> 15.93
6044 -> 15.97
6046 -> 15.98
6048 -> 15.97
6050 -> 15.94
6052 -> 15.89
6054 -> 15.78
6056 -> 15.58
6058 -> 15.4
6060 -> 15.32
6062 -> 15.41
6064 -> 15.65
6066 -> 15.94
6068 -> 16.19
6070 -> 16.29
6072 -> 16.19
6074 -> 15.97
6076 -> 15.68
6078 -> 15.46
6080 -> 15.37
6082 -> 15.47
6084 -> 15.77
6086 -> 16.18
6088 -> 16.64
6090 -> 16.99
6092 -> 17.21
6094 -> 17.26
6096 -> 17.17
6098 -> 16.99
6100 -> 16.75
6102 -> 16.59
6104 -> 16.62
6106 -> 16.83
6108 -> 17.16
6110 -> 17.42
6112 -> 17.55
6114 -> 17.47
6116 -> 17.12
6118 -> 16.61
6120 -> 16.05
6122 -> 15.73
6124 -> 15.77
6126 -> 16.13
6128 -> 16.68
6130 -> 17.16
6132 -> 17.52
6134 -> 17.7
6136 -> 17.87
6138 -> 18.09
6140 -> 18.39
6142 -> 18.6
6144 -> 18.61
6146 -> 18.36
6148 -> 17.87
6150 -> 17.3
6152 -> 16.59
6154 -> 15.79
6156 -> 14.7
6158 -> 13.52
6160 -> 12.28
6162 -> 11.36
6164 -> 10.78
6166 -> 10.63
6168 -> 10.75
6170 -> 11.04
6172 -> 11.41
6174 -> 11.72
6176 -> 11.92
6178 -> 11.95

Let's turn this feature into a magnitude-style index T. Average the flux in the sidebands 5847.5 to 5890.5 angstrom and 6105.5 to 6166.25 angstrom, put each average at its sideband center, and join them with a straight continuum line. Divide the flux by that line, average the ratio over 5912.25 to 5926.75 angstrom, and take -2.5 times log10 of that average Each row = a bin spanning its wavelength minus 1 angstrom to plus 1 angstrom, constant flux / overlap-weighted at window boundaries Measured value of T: 0.05 mag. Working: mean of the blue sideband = 11.9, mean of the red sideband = 16.3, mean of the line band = 12.1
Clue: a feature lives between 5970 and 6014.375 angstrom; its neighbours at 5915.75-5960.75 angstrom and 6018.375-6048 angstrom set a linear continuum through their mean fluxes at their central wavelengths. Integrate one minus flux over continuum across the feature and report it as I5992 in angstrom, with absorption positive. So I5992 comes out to 0.7 angstrom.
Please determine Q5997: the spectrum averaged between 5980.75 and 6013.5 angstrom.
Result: 14.1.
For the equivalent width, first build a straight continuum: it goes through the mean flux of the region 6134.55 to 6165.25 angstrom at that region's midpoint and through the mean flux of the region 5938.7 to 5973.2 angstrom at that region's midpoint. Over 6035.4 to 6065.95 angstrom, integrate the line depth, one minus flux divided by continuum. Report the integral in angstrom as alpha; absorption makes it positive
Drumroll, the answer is -4.4 angstrom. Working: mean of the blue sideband 11.7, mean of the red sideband 16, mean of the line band 15.8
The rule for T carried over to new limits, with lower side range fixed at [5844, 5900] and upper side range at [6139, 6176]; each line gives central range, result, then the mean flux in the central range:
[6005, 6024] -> -0.113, 14.2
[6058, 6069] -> -0.177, 15.7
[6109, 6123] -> -0.209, 16.9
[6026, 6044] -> -0.206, 15.7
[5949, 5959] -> 0.108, 11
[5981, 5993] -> -0.125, 14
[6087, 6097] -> -0.243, 17.1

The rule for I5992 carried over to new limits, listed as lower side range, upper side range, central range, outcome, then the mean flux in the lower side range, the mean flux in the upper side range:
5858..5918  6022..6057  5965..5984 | 1.57 angstrom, 10.7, 15.6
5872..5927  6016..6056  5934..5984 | 1.90 angstrom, 10.3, 15.4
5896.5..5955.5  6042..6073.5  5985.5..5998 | -0.68 angstrom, 11.6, 15.8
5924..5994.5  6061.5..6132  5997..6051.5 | -2.17 angstrom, 12.4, 16.5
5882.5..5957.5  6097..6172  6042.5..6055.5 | -1.89 angstrom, 10.8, 15.9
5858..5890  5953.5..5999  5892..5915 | 4.40 angstrom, 11.5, 12.7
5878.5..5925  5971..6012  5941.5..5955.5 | 0.29 angstrom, 9.95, 13.7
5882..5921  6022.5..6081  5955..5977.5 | 0.84 angstrom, 9.64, 15.7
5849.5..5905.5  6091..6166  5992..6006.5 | -0.74 angstrom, 10.7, 16.5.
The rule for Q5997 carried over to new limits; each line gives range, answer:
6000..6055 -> 15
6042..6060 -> 15.8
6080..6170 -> 16.2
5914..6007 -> 12.6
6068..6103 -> 16.3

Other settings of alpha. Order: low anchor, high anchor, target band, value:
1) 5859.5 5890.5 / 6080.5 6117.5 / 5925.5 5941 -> 0.3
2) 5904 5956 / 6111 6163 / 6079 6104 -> -1.6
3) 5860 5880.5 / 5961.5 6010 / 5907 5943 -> 1.7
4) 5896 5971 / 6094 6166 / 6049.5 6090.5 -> -2.5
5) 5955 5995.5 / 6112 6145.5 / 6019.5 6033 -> -0.5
